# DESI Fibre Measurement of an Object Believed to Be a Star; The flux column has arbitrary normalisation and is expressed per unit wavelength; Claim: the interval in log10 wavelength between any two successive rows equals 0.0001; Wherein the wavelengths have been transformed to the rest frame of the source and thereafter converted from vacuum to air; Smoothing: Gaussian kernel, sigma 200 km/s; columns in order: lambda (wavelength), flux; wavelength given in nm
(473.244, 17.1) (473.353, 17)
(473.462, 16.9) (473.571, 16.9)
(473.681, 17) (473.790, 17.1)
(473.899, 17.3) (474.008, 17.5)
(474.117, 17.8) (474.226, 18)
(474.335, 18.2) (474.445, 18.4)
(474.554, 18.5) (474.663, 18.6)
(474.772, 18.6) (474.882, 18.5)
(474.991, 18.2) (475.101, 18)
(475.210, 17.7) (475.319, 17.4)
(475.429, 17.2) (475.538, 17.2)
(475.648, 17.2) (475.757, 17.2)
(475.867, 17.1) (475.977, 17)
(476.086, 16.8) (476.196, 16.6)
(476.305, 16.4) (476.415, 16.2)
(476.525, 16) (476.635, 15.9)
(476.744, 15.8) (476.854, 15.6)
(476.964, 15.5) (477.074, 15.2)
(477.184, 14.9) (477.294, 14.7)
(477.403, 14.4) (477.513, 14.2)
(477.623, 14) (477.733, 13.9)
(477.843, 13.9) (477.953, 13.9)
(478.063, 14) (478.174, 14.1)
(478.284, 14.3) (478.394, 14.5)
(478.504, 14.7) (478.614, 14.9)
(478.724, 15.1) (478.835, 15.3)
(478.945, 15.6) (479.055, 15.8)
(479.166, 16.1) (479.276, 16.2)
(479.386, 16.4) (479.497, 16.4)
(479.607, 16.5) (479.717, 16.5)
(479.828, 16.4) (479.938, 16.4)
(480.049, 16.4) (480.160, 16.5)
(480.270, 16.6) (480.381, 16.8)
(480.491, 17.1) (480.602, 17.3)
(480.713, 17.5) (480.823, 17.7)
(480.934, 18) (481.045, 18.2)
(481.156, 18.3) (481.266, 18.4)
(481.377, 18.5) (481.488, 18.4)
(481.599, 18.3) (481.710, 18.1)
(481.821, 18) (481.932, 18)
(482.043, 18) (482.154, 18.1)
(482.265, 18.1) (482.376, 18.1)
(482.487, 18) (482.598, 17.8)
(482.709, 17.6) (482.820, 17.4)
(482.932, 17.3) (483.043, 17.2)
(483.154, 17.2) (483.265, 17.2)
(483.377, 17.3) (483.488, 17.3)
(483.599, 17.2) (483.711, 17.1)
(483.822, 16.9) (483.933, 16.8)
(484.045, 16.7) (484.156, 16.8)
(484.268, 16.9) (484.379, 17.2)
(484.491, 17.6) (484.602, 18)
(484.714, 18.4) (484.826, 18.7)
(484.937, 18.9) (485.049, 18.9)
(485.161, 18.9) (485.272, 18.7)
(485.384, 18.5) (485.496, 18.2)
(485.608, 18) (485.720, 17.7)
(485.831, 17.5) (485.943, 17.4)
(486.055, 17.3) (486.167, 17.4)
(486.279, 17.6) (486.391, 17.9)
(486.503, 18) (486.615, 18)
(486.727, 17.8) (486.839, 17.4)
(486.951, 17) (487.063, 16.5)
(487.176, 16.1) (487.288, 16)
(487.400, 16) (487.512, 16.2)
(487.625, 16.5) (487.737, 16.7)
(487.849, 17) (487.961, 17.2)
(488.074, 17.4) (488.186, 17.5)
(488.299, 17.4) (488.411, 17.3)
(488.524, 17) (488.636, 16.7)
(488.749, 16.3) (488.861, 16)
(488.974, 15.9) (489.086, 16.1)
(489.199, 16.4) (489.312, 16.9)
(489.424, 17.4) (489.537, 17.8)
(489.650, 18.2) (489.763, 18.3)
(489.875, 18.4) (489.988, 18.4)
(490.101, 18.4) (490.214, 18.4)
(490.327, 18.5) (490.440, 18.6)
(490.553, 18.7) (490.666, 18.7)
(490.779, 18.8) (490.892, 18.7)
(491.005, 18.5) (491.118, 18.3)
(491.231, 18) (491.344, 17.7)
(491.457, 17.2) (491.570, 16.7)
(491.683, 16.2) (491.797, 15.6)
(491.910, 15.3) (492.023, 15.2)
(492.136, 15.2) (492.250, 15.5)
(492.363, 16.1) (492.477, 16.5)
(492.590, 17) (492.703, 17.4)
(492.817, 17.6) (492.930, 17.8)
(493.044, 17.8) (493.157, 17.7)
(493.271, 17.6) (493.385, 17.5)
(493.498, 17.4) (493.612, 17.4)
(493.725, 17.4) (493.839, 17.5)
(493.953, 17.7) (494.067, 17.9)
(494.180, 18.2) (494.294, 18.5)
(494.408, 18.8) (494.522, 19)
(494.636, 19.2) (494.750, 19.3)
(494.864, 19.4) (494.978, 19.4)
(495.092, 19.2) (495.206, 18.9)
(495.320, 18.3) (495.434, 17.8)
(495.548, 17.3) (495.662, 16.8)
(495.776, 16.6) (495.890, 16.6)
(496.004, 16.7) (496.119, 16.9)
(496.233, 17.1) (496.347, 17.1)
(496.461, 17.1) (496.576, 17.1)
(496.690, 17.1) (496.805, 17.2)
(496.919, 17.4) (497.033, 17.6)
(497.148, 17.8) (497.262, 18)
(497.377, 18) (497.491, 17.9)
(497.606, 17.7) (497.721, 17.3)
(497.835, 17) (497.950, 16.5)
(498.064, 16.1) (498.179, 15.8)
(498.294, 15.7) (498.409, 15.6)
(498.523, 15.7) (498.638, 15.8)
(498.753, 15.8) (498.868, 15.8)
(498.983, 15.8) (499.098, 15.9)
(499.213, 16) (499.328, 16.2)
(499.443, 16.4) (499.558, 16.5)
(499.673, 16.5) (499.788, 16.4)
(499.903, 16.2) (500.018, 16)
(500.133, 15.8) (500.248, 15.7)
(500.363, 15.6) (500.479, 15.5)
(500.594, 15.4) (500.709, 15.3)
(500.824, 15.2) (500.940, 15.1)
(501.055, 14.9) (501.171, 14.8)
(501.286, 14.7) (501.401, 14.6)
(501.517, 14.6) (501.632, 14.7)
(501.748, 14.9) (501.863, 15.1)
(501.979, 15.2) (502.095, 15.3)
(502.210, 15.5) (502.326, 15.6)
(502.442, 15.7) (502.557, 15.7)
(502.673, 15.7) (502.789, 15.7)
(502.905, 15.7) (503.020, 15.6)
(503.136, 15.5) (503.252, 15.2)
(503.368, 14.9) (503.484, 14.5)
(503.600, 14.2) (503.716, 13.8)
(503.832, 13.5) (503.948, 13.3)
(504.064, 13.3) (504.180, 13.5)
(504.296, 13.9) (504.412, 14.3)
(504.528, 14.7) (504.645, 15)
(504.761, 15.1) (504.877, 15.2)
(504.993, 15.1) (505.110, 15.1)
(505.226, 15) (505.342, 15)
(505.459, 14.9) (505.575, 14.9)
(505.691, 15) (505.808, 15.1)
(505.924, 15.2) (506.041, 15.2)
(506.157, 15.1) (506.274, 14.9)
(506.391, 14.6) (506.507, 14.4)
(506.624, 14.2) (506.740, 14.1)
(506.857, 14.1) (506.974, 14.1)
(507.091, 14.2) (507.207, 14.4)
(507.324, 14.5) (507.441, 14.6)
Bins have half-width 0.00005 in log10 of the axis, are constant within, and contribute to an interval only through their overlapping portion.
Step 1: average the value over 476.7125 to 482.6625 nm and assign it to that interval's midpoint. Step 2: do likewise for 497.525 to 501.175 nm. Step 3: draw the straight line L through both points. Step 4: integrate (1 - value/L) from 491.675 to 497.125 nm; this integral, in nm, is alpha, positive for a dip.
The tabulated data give -0.47 nm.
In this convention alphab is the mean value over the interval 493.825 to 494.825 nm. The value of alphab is 18.5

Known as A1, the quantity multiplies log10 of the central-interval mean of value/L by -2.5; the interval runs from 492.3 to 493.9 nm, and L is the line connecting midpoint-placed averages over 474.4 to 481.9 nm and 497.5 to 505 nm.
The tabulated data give -0.10 mag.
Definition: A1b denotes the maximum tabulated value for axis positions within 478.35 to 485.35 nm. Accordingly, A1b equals 18.9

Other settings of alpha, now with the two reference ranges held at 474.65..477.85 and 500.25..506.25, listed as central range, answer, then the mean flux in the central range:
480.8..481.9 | -0.15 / 18.2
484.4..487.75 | -0.37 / 17.6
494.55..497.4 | -0.46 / 17.8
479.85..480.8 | -0.04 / 16.8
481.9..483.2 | -0.14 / 17.7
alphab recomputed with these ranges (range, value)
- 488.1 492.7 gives 17.2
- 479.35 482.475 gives 17.5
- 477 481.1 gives 15.7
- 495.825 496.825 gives 17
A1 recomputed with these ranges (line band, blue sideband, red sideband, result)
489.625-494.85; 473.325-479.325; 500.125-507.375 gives -0.15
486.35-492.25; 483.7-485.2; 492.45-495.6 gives 0.04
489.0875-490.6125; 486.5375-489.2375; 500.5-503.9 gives -0.09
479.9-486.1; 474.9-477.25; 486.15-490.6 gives -0.04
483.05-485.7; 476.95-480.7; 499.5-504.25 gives -0.15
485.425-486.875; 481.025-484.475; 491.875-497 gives -0.01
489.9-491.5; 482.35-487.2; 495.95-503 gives -0.08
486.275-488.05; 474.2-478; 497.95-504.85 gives -0.07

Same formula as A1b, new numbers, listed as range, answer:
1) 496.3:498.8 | 18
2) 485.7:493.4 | 18.8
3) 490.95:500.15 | 19.4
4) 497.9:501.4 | 16.5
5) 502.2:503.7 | 15.7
